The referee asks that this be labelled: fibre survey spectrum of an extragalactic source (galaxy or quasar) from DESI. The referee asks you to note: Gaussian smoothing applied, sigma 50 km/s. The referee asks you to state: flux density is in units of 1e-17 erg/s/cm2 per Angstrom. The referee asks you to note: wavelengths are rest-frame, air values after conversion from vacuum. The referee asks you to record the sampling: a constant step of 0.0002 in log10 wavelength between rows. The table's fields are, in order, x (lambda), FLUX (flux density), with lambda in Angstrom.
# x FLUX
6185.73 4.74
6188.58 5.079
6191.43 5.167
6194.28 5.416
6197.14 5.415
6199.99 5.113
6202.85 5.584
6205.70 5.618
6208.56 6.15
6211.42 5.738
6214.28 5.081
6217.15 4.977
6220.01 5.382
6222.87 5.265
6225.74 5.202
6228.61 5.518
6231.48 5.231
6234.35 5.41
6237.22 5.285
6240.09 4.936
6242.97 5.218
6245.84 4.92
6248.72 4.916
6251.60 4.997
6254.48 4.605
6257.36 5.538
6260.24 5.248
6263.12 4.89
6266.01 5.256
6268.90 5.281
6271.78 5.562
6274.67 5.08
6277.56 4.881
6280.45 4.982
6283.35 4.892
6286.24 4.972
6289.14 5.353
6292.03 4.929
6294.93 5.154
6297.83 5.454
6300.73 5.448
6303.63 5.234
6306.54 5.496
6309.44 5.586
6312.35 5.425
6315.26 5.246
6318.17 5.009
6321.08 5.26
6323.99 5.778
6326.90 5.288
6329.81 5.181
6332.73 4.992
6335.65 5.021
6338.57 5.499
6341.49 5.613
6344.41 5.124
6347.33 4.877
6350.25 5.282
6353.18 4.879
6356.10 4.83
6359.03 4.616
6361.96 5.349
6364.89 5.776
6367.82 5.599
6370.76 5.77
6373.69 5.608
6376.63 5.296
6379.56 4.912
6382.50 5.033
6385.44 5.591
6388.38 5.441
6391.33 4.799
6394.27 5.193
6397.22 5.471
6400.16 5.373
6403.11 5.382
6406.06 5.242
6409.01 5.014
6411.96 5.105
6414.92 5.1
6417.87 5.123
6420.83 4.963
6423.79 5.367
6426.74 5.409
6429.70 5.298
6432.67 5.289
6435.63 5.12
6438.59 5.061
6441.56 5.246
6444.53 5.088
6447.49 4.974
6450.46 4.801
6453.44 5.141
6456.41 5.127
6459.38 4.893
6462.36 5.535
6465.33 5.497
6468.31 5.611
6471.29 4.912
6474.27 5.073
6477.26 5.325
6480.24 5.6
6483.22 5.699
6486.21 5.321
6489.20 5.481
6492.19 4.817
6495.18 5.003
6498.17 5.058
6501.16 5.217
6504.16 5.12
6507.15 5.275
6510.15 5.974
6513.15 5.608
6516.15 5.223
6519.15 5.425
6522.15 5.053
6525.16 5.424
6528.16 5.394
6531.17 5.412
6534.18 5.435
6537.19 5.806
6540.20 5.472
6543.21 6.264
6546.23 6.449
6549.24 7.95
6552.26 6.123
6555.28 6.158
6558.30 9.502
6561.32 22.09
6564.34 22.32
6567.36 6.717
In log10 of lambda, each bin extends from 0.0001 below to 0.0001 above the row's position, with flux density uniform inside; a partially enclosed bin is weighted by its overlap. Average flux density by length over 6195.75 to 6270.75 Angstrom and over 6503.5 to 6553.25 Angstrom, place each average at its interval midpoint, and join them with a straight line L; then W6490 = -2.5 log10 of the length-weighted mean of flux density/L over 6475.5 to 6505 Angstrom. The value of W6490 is 0.08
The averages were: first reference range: 5.26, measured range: 5.26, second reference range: 5.74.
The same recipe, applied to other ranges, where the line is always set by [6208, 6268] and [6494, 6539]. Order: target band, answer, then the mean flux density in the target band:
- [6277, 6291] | 0.05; 5.02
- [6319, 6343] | -0.01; 5.32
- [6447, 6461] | 0.07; 4.99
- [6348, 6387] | 0.00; 5.27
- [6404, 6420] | 0.04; 5.12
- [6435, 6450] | 0.05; 5.08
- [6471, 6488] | 0.00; 5.35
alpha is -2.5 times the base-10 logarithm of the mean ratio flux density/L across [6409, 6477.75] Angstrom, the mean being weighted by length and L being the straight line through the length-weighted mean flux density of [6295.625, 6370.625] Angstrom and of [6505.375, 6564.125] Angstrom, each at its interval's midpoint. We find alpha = 0.217 mag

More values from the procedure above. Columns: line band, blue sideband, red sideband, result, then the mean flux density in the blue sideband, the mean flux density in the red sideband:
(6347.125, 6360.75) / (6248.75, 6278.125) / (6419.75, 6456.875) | 0.05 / 5.13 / 5.15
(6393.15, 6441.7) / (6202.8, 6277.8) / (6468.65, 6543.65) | 0.02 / 5.25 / 5.37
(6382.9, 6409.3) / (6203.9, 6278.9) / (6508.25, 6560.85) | 0.11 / 5.24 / 6.35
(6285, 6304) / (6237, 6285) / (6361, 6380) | 0.00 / 5.08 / 5.51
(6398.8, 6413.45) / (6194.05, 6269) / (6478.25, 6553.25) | 0.05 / 5.26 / 5.58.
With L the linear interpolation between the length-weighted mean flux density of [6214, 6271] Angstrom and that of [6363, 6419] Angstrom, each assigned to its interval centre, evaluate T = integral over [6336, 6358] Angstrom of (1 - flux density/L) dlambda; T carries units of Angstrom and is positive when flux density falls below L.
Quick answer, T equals 0.52 Angstrom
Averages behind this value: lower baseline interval 5.16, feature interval 5.14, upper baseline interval 5.31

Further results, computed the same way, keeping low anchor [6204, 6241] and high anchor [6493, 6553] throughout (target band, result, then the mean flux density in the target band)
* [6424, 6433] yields 0.3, 5.34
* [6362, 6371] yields -0.3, 5.65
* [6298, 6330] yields 0.5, 5.37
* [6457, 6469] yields 0.5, 5.35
